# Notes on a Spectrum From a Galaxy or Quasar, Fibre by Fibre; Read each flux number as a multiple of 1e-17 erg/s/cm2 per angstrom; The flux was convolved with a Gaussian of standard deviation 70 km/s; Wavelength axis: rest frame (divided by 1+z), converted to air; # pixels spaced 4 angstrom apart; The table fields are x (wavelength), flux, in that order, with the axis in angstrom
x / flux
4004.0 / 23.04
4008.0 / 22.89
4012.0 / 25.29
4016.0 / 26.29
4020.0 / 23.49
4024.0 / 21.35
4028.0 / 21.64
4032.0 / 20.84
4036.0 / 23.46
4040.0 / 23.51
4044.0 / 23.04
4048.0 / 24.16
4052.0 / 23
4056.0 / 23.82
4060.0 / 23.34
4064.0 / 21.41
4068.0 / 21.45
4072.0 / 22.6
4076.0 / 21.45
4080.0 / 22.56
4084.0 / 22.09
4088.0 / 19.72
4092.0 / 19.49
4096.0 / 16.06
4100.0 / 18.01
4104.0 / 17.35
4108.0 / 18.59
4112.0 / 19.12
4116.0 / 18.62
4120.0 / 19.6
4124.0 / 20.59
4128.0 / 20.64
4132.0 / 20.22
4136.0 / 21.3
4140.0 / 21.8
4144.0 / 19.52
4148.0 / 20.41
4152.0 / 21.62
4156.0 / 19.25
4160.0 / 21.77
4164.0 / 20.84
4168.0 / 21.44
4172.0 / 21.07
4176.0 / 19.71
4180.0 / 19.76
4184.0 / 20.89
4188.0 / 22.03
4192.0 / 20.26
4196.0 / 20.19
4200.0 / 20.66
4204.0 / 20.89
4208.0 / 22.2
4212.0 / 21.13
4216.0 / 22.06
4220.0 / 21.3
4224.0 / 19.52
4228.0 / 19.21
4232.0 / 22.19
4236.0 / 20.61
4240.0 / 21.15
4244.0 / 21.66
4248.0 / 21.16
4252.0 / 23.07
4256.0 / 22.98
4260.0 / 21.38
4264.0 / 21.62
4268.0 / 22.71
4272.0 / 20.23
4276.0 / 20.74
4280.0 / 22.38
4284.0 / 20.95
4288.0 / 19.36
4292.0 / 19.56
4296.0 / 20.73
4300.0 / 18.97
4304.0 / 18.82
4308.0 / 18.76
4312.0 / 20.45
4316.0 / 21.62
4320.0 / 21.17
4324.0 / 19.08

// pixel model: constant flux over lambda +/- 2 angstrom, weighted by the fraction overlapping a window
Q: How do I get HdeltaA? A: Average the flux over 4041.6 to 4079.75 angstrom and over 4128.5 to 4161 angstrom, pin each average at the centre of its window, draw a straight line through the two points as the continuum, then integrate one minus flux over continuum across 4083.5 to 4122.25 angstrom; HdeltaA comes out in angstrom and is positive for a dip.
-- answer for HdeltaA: 5.3 angstrom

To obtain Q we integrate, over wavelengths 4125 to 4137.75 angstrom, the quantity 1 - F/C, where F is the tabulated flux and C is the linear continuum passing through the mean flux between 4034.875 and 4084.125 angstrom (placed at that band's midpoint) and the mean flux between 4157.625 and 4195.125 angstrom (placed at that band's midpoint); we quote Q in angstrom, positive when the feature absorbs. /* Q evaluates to 0.5 angstrom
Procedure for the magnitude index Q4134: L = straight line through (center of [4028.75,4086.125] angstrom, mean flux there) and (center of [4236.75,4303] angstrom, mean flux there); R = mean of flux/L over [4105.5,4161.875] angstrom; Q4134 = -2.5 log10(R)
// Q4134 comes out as 0.10 mag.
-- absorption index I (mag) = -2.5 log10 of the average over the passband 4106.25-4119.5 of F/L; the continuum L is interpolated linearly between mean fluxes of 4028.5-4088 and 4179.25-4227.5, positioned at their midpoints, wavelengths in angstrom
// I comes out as 0.16 mag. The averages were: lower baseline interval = 22.5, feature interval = 18.9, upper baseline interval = 20.9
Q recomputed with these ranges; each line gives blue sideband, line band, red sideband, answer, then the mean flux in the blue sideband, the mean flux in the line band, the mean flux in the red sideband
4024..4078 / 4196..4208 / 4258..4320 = 0.2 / 22.5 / 20.9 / 20.6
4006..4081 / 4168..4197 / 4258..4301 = 1.4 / 22.9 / 20.6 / 20.8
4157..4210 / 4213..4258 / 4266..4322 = -1.5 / 20.9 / 21.4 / 20.5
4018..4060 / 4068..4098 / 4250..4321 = 2.5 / 22.9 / 20.6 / 20.9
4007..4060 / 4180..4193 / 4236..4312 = 0.5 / 23.3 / 20.9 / 20.9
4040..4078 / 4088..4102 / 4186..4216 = 2.6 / 22.7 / 18.1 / 21.1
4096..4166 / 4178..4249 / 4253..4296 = -1.0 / 19.8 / 20.9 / 21.2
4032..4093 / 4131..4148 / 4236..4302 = 0.9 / 22.3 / 20.7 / 21.1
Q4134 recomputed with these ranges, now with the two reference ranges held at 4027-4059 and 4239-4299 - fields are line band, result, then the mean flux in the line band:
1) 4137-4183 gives 0.073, 20.7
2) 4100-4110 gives 0.244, 18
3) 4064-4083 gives 0.039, 22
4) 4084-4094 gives 0.129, 20.1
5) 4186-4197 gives 0.050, 20.9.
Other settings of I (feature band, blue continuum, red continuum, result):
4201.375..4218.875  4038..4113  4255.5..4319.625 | -0.04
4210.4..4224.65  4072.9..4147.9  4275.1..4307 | -0.06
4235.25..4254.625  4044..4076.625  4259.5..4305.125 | -0.03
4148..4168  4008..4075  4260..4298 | 0.06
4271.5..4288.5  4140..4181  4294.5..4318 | -0.05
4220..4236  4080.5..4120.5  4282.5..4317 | -0.05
